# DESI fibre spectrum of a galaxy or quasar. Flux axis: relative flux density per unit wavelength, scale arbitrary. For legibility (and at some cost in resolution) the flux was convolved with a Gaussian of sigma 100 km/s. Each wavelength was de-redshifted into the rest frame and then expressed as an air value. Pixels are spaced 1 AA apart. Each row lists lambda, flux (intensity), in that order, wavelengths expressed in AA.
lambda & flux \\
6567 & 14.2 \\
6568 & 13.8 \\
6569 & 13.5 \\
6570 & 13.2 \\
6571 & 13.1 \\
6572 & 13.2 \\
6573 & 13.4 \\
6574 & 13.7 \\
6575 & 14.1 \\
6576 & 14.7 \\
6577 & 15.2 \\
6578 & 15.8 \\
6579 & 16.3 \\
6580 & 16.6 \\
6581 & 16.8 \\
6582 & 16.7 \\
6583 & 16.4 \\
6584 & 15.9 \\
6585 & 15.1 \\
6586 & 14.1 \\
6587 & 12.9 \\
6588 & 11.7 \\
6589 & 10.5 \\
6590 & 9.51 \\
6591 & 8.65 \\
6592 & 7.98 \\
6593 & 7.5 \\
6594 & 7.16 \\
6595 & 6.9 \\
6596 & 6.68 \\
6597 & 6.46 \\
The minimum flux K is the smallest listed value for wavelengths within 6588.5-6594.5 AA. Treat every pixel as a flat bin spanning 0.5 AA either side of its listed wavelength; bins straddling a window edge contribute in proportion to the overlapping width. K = 7.16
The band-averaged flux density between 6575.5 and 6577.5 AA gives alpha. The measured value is 14.9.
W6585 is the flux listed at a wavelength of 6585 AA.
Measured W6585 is 15.1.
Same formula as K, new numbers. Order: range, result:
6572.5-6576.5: 13.4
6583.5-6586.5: 14.1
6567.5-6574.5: 13.1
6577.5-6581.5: 15.8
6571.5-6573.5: 13.2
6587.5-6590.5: 9.51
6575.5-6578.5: 14.7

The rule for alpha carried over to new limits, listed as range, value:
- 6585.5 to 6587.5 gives 13.5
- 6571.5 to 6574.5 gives 13.4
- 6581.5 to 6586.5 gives 15.6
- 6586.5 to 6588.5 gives 12.3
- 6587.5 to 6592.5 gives 9.67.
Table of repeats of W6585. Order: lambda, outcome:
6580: 16.6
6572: 13.2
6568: 13.8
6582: 16.7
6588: 11.7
